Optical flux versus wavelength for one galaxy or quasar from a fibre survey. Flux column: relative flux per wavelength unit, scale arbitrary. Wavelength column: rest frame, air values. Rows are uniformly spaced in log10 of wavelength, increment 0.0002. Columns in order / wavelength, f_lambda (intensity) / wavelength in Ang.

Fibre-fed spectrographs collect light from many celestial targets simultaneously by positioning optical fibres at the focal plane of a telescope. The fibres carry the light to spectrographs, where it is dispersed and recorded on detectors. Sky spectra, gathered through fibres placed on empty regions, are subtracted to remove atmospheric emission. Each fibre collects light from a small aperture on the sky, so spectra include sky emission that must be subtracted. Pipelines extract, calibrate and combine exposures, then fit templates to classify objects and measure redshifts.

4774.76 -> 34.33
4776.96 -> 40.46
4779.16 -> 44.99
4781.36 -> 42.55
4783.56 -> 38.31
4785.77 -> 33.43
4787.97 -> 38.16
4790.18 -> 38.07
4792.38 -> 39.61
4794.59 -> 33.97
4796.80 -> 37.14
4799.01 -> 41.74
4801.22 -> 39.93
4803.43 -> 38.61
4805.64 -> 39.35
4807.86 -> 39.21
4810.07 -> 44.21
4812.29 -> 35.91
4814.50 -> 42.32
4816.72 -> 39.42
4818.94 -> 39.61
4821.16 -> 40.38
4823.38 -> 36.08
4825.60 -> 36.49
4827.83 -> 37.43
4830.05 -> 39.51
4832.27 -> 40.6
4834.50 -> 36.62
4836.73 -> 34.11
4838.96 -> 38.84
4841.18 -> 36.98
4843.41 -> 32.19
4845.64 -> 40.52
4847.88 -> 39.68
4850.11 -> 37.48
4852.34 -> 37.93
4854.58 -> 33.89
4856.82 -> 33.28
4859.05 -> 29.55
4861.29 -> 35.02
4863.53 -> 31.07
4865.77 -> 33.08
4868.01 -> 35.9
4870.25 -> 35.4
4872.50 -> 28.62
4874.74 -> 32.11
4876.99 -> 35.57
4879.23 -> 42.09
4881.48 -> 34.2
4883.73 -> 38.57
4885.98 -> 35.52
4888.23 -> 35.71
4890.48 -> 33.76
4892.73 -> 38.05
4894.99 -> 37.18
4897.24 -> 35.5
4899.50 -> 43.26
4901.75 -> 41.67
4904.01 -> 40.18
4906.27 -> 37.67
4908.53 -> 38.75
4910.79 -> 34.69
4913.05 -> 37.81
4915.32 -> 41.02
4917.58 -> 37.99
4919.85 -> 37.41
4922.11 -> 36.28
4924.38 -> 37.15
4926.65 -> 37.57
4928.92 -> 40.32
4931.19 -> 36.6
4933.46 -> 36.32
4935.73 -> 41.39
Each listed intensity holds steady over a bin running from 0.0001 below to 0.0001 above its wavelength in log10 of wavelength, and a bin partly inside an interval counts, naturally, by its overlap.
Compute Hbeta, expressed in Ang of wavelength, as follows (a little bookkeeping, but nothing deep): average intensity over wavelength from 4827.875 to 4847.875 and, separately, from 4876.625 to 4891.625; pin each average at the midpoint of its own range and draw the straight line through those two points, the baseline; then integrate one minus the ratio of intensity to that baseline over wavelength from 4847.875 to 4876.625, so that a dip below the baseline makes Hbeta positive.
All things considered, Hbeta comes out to 2.4 Ang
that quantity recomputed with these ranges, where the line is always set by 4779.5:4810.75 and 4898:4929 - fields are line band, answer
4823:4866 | 3.0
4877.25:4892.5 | 0.8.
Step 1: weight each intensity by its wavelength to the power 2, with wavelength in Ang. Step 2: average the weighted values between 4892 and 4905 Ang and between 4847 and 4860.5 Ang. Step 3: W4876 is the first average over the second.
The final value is 1.14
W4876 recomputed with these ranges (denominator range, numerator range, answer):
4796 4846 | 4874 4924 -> 1.01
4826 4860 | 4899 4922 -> 1.09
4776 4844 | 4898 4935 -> 1.04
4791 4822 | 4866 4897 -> 0.93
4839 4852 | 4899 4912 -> 1.07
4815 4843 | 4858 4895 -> 0.93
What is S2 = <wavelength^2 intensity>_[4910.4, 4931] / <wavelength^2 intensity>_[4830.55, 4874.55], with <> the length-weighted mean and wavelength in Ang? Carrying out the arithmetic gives 1.1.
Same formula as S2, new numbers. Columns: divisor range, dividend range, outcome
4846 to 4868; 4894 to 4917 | 1.14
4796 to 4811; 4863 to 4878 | 0.85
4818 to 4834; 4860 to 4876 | 0.87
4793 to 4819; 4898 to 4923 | 1.03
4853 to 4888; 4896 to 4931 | 1.14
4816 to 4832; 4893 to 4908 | 1.05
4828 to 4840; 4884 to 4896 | 0.98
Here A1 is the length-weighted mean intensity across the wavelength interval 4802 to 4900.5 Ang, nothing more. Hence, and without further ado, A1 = 36.8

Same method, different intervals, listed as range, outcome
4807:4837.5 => 38.8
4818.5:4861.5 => 36.8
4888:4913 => 37.9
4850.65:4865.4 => 33.6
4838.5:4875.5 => 34.8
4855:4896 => 34.7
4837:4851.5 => 37.4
